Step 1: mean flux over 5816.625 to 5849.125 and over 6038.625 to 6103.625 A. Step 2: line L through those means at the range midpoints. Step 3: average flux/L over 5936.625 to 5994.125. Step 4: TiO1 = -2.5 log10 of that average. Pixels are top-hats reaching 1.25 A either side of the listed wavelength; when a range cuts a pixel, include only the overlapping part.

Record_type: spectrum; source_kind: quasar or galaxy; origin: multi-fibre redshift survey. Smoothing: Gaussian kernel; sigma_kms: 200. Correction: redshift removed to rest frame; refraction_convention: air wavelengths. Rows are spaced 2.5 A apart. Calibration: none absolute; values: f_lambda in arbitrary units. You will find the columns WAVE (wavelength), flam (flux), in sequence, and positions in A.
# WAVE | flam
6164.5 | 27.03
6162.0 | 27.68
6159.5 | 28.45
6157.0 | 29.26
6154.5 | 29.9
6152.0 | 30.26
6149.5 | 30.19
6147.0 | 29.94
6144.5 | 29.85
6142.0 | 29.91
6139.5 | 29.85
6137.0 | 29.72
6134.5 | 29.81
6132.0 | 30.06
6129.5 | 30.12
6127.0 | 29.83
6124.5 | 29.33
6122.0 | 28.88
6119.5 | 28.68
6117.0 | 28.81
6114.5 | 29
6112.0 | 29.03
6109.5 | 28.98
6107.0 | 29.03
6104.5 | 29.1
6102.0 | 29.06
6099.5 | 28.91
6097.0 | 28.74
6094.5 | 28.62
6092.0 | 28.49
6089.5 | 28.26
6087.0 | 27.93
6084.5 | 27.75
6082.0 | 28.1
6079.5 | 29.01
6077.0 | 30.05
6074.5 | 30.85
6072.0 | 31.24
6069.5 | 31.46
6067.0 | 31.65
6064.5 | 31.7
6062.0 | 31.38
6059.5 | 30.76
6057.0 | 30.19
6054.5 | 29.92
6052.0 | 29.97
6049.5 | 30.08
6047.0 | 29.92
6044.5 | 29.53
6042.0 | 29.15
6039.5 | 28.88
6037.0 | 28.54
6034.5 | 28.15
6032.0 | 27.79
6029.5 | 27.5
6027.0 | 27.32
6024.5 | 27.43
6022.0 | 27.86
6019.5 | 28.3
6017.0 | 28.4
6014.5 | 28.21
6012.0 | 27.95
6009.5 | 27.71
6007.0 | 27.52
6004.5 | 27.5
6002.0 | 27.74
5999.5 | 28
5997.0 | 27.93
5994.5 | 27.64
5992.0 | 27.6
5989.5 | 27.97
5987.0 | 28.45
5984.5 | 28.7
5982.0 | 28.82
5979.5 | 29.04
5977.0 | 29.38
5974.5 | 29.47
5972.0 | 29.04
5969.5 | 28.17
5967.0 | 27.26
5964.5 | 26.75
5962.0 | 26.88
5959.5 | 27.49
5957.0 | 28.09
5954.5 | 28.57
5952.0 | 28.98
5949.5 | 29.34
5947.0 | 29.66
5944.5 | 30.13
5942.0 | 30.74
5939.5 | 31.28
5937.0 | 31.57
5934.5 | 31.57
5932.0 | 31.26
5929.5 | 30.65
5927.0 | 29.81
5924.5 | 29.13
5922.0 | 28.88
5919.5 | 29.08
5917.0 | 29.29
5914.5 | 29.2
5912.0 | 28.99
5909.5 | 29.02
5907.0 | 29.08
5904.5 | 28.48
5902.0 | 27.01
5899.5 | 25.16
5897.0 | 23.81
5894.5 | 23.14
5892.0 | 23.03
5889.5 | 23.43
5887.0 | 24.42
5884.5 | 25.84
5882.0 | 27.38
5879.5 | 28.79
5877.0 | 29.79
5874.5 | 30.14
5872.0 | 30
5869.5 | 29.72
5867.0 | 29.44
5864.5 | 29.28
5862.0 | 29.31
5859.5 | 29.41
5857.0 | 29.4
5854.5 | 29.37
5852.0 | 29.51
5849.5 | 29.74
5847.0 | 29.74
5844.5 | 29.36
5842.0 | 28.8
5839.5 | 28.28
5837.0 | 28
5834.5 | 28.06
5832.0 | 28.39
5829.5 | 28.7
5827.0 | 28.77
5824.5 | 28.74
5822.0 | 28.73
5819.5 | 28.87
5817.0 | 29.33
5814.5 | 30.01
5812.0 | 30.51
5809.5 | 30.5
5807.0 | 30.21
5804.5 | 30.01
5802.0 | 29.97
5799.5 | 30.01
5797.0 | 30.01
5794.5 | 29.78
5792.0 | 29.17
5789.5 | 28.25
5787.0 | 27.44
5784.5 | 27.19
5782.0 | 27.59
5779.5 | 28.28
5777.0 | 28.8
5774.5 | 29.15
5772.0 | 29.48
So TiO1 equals 0.02 mag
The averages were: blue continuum 28.8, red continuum 29.7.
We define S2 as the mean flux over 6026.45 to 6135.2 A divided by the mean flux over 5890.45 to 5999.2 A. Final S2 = 1.03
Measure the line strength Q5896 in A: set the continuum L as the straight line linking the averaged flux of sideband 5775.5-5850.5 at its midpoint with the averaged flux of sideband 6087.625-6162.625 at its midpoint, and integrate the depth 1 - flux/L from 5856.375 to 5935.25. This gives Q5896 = 2.5 A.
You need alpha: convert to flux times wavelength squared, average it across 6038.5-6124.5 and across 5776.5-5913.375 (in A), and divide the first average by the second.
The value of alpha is 1.1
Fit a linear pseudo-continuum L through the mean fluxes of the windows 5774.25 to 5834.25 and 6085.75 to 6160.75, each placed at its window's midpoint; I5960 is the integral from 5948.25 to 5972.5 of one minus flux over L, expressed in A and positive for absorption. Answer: 1.0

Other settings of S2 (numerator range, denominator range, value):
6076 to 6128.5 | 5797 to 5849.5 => 0.98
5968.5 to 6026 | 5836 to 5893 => 0.99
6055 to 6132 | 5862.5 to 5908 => 1.09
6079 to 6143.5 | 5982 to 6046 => 1.03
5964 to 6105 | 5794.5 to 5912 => 1.01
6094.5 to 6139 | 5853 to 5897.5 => 1.06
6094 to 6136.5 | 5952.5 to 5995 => 1.03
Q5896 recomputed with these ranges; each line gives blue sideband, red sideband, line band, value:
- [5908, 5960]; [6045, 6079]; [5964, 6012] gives 3.1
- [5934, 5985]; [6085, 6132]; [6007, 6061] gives 0.5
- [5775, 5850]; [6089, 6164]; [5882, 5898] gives 2.7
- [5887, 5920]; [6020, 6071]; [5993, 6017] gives 0.7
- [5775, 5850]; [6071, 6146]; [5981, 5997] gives 0.5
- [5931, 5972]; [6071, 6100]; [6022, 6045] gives 0.7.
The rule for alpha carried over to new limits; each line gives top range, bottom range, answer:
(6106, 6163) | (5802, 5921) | 1.13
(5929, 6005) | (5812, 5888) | 1.04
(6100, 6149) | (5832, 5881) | 1.10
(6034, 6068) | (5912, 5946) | 1.04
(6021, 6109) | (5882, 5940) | 1.10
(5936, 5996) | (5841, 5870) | 1.02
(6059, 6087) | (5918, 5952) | 1.05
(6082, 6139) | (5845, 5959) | 1.08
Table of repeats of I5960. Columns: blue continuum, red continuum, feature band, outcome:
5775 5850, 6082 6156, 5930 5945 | -1.03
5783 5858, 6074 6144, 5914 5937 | -0.66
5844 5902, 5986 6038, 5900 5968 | -3.29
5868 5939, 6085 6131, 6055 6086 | -1.65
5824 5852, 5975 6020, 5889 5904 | 2.13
